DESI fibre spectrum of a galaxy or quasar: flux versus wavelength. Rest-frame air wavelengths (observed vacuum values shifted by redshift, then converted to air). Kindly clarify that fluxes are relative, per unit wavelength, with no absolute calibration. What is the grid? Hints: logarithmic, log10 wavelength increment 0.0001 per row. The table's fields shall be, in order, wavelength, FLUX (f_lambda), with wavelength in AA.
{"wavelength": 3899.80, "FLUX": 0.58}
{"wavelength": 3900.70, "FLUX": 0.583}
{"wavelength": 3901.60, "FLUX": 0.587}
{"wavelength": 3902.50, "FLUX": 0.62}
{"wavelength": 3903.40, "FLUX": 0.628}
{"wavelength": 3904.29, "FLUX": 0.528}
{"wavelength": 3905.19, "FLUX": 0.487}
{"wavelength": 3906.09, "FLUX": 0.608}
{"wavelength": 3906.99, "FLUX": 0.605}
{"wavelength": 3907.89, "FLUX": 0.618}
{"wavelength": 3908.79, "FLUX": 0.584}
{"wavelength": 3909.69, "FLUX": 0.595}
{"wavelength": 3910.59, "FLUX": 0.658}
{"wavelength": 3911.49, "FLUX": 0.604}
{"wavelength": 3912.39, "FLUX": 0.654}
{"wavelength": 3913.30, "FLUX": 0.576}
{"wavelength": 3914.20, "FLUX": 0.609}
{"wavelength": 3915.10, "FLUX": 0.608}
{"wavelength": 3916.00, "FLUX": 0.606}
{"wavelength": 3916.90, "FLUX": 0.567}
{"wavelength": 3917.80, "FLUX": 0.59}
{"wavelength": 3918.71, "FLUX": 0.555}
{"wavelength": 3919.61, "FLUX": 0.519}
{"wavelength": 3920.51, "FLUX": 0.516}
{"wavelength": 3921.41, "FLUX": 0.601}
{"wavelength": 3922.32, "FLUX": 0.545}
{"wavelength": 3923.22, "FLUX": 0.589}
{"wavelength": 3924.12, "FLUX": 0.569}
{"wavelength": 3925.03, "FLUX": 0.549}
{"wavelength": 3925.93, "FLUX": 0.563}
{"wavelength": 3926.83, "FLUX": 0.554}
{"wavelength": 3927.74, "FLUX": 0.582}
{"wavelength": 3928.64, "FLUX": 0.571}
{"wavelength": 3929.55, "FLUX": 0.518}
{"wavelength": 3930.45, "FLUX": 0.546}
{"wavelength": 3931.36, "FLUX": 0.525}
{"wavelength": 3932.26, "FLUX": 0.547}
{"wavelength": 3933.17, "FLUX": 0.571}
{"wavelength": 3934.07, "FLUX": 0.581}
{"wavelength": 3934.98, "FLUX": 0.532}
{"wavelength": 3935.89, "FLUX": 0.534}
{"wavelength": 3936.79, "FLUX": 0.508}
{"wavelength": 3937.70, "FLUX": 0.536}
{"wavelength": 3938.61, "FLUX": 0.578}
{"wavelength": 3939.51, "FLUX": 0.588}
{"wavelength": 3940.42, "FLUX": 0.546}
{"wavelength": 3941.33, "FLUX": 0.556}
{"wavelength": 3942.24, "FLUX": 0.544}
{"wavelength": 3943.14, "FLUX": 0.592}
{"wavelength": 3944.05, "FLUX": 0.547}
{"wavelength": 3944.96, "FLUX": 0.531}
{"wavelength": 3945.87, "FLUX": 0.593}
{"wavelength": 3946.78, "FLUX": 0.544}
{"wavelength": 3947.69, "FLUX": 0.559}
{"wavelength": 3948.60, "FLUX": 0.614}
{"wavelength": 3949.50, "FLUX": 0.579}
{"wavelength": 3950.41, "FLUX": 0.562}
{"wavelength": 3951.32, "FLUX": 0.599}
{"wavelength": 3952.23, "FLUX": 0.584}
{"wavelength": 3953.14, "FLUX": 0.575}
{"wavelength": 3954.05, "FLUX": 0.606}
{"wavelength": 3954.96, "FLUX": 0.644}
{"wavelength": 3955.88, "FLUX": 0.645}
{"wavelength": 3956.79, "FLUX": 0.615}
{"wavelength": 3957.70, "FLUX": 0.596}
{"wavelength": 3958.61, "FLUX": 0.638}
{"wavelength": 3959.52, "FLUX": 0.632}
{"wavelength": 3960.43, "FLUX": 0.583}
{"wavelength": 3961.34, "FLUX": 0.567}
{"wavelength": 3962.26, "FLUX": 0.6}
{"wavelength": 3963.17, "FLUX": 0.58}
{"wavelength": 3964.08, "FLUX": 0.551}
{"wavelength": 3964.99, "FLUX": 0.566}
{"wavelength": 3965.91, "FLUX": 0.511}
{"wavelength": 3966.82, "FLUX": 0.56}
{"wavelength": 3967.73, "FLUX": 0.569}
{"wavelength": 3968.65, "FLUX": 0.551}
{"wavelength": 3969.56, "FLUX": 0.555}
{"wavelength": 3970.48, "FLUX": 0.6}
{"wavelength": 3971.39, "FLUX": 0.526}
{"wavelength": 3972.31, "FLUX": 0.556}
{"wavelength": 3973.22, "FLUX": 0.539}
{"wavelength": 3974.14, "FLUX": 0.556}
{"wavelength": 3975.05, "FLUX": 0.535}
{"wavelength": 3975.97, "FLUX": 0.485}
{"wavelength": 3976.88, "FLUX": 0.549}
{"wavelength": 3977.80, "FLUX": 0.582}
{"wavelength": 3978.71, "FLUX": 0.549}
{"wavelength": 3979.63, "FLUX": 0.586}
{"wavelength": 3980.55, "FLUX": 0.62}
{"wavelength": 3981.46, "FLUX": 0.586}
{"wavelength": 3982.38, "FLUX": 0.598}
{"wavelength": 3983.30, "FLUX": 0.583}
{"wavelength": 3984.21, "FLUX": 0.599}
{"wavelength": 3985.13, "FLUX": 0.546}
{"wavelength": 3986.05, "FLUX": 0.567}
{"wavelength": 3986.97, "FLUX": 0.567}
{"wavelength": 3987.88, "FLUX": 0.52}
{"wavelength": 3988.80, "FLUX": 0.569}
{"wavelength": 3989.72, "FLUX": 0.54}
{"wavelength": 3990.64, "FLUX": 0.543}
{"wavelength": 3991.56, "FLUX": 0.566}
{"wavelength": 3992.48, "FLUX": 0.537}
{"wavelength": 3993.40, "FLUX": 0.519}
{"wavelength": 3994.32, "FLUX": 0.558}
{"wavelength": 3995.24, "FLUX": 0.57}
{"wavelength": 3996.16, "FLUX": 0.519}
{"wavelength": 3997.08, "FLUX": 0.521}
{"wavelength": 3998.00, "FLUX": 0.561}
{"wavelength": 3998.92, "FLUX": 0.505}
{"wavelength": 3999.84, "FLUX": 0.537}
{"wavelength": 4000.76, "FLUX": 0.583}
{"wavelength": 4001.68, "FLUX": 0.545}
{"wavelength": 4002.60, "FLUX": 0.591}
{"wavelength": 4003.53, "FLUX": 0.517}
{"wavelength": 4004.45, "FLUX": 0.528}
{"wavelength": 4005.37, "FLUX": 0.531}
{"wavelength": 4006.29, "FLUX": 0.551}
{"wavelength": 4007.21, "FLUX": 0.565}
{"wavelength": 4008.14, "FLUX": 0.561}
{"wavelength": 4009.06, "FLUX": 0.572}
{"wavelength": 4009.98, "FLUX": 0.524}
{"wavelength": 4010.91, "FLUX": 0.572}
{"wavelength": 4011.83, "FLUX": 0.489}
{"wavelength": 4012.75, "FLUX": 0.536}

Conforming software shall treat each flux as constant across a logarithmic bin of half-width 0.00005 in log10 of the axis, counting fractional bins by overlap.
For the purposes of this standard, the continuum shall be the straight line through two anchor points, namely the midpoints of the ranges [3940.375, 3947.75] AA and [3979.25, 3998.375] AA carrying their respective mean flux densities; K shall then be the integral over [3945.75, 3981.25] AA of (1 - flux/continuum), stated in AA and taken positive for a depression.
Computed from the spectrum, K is -1.10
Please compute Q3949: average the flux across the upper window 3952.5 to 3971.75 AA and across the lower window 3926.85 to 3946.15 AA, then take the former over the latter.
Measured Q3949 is 1.06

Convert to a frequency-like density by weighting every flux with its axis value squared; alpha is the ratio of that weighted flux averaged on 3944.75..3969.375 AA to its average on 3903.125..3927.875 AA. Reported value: 1.03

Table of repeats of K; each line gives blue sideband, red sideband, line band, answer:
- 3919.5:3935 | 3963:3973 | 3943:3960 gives -1.1 AA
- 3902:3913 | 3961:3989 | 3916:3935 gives 1.0 AA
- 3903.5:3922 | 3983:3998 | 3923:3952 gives 0.7 AA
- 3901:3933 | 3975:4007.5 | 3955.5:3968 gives -0.5 AA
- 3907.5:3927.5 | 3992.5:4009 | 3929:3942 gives 0.6 AA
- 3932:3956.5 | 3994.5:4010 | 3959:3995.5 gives -0.3 AA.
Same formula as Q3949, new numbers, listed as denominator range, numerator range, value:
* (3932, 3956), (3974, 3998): 0.98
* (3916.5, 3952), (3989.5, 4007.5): 0.97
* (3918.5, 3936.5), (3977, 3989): 1.04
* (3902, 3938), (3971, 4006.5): 0.97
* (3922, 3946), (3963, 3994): 1.00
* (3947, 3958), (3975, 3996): 0.94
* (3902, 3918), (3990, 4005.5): 0.91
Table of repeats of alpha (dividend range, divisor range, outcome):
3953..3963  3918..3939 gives 1.12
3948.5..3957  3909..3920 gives 1.03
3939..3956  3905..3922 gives 1.00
